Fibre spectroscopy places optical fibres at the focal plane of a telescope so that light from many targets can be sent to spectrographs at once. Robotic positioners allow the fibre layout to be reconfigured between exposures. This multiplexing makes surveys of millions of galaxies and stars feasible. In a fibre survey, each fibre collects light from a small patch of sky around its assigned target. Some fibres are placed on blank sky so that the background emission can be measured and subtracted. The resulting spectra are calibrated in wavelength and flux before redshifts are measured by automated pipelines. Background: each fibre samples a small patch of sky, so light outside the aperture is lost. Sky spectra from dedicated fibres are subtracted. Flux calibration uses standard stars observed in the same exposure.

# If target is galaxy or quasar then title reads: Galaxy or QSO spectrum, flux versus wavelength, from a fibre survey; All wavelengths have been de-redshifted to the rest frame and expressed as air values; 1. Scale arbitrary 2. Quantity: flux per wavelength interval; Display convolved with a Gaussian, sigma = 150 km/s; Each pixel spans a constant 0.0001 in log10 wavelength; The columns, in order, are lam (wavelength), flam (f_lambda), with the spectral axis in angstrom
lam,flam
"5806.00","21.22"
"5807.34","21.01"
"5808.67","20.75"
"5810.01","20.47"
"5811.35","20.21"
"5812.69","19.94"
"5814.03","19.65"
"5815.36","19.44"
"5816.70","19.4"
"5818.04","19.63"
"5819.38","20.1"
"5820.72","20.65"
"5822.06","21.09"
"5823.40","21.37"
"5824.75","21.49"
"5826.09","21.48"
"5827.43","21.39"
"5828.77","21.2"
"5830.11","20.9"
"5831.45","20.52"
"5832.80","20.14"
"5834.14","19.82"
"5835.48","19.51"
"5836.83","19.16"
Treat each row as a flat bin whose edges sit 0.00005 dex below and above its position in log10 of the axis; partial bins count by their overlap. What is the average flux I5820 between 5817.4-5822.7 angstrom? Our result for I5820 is 20.4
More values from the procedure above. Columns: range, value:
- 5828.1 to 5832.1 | 20.9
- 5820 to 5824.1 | 21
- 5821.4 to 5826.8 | 21.3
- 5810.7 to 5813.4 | 20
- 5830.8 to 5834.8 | 20.1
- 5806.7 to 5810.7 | 20.8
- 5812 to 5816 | 19.7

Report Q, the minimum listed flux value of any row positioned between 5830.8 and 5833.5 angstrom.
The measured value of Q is 20.14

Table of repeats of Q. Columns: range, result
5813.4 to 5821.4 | 19.4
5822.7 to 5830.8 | 20.9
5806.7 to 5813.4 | 19.94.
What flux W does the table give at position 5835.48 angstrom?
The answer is 19.51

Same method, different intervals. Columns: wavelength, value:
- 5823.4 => 21.37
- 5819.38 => 20.1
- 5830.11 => 20.9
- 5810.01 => 20.47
